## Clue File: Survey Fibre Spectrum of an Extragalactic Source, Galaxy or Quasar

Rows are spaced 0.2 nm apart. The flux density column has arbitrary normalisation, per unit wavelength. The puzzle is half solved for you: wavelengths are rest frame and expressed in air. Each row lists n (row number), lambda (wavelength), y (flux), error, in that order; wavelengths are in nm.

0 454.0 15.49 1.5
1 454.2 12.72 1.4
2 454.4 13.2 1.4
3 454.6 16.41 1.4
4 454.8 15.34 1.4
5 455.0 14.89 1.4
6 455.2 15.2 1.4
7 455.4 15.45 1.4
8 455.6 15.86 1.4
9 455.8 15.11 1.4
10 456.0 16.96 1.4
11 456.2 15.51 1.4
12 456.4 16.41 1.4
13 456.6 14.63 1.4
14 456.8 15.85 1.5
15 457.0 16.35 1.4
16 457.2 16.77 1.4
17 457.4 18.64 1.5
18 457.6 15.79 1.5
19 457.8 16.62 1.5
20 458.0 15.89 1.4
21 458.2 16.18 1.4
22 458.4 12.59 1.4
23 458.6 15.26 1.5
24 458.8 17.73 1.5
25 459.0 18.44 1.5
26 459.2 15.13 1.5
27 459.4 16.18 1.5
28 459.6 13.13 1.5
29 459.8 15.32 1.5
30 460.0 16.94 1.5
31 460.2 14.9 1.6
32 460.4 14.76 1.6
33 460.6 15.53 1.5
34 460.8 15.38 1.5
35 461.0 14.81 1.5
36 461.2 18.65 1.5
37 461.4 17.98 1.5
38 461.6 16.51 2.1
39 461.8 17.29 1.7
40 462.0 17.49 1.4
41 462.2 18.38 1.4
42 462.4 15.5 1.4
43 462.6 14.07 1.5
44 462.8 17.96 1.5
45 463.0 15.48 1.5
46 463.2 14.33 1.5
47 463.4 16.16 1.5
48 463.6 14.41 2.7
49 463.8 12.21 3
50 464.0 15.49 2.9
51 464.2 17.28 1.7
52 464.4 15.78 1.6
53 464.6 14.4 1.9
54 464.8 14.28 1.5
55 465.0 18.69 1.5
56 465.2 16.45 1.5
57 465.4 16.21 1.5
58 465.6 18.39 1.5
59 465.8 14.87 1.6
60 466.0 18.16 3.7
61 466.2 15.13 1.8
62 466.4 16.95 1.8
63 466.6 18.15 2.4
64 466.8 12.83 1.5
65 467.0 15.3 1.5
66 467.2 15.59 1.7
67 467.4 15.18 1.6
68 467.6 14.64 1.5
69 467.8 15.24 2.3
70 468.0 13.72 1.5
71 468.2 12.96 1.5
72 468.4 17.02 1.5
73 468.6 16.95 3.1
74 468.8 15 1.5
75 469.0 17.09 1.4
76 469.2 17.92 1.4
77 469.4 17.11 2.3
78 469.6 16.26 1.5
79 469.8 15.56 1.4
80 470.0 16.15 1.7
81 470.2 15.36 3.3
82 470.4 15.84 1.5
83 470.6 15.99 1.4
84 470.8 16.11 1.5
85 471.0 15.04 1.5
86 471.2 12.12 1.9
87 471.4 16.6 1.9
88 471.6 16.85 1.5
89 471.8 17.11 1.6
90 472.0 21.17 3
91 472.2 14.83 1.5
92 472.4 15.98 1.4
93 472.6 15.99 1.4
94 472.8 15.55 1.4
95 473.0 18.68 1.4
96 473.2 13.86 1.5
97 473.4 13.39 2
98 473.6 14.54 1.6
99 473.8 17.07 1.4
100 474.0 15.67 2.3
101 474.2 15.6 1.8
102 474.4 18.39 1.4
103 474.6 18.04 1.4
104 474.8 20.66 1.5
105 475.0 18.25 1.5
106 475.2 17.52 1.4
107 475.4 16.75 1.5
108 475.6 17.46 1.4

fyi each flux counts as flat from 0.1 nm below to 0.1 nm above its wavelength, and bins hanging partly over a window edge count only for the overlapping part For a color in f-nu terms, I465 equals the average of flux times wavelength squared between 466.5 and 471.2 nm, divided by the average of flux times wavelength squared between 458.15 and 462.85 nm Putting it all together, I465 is 1.01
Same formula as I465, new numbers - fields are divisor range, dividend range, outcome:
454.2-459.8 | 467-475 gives 1.09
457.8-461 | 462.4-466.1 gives 1.04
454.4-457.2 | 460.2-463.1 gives 1.07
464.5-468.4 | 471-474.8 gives 1.07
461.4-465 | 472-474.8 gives 1.08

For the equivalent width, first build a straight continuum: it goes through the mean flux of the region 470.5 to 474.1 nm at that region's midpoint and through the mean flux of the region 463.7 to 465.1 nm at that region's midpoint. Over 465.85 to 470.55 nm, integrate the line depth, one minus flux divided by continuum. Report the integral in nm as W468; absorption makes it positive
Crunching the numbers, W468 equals -0.04 nm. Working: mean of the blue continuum 15.4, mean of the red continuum 15.9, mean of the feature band 15.8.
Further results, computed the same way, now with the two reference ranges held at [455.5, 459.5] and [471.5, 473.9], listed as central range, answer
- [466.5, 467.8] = 0.07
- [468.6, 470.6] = -0.01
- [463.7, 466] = 0.04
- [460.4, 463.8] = 0.01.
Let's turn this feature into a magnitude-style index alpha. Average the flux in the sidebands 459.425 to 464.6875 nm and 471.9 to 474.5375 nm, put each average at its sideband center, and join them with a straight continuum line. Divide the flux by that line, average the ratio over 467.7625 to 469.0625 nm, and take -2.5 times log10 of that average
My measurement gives 0.05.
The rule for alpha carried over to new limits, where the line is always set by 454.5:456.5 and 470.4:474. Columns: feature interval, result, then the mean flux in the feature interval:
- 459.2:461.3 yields 0.02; 15.5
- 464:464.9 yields 0.03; 15.4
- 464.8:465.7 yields -0.08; 17.1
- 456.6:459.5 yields -0.03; 16.2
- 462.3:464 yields 0.05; 15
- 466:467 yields -0.01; 16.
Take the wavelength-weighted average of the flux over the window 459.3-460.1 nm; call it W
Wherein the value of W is 15.4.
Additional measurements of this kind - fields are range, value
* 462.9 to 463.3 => 14.9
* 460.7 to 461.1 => 15.1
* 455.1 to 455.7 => 15.5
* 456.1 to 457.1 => 15.8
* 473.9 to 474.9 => 17.7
